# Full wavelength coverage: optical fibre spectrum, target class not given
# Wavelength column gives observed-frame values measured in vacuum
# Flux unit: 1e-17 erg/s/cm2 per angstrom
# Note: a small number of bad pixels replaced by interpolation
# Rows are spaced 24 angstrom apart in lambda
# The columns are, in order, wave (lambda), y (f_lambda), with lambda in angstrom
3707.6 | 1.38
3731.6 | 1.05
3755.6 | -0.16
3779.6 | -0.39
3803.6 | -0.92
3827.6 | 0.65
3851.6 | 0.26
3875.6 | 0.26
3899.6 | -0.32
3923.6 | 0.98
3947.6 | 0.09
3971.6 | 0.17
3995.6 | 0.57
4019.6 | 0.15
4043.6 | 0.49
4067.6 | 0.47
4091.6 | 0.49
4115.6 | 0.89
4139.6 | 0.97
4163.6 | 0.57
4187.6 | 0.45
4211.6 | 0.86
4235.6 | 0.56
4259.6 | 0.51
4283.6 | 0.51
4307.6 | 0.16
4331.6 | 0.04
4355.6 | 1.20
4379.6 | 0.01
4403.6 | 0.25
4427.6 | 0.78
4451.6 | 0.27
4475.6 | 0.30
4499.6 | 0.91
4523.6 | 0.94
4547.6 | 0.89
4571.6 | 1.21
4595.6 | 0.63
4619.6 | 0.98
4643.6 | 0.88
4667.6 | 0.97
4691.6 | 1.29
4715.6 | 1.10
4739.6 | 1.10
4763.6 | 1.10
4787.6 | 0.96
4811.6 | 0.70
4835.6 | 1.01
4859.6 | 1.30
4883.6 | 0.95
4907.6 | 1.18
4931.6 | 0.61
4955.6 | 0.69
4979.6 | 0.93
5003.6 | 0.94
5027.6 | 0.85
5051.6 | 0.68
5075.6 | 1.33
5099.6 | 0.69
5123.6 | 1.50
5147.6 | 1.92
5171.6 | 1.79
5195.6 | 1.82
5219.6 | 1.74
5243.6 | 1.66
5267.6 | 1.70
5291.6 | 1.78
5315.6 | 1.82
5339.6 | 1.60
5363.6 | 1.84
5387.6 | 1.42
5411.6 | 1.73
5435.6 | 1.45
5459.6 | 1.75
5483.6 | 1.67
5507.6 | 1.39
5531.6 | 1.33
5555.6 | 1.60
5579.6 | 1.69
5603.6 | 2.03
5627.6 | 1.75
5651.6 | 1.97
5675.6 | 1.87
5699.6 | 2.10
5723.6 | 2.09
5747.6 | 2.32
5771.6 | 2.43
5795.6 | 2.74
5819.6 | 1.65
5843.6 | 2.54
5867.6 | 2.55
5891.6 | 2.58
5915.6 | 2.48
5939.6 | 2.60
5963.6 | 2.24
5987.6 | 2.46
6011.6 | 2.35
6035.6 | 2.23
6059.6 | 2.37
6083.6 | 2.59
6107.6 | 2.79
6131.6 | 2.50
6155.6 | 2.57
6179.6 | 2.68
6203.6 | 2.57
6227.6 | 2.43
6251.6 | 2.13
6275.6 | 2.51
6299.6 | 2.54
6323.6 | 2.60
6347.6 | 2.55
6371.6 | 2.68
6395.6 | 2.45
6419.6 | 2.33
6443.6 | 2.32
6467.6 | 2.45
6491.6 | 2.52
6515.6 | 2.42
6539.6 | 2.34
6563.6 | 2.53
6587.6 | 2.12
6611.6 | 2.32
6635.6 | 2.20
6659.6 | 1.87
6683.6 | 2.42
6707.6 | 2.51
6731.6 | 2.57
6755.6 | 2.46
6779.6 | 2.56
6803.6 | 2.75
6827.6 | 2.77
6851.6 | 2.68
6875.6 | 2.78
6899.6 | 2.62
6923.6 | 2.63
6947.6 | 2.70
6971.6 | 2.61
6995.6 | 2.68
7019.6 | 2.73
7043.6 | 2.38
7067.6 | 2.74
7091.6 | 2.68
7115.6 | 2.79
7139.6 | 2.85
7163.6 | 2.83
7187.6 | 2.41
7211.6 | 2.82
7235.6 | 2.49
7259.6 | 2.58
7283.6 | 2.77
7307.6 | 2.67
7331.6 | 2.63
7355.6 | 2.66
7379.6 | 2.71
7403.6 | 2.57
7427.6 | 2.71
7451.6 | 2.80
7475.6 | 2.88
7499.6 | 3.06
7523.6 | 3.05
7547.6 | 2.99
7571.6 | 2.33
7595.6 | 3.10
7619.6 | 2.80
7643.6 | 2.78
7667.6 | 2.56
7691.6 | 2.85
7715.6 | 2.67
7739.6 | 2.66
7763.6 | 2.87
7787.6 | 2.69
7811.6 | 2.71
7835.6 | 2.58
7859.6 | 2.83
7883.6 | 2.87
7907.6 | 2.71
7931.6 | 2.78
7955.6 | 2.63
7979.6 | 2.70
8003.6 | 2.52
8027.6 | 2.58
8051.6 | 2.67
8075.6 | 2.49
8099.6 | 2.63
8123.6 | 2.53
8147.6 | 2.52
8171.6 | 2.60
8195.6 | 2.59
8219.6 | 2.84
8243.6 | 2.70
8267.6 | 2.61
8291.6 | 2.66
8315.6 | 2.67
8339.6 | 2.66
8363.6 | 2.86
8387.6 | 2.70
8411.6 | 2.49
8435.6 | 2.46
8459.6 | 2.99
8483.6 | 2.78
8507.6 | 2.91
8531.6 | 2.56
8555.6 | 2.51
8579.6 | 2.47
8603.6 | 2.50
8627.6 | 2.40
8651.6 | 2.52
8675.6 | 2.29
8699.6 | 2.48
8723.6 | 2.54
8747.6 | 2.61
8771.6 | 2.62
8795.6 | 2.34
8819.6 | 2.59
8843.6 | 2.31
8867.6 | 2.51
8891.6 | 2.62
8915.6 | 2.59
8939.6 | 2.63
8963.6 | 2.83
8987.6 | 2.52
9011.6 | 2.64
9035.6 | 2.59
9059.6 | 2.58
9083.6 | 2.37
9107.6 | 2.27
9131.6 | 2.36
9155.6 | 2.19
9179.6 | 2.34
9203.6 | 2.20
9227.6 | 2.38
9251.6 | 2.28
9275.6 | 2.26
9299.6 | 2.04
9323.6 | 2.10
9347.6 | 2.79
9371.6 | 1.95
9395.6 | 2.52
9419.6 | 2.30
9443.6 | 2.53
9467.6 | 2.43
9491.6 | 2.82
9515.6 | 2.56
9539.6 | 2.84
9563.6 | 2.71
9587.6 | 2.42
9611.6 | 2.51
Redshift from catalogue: 0.285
